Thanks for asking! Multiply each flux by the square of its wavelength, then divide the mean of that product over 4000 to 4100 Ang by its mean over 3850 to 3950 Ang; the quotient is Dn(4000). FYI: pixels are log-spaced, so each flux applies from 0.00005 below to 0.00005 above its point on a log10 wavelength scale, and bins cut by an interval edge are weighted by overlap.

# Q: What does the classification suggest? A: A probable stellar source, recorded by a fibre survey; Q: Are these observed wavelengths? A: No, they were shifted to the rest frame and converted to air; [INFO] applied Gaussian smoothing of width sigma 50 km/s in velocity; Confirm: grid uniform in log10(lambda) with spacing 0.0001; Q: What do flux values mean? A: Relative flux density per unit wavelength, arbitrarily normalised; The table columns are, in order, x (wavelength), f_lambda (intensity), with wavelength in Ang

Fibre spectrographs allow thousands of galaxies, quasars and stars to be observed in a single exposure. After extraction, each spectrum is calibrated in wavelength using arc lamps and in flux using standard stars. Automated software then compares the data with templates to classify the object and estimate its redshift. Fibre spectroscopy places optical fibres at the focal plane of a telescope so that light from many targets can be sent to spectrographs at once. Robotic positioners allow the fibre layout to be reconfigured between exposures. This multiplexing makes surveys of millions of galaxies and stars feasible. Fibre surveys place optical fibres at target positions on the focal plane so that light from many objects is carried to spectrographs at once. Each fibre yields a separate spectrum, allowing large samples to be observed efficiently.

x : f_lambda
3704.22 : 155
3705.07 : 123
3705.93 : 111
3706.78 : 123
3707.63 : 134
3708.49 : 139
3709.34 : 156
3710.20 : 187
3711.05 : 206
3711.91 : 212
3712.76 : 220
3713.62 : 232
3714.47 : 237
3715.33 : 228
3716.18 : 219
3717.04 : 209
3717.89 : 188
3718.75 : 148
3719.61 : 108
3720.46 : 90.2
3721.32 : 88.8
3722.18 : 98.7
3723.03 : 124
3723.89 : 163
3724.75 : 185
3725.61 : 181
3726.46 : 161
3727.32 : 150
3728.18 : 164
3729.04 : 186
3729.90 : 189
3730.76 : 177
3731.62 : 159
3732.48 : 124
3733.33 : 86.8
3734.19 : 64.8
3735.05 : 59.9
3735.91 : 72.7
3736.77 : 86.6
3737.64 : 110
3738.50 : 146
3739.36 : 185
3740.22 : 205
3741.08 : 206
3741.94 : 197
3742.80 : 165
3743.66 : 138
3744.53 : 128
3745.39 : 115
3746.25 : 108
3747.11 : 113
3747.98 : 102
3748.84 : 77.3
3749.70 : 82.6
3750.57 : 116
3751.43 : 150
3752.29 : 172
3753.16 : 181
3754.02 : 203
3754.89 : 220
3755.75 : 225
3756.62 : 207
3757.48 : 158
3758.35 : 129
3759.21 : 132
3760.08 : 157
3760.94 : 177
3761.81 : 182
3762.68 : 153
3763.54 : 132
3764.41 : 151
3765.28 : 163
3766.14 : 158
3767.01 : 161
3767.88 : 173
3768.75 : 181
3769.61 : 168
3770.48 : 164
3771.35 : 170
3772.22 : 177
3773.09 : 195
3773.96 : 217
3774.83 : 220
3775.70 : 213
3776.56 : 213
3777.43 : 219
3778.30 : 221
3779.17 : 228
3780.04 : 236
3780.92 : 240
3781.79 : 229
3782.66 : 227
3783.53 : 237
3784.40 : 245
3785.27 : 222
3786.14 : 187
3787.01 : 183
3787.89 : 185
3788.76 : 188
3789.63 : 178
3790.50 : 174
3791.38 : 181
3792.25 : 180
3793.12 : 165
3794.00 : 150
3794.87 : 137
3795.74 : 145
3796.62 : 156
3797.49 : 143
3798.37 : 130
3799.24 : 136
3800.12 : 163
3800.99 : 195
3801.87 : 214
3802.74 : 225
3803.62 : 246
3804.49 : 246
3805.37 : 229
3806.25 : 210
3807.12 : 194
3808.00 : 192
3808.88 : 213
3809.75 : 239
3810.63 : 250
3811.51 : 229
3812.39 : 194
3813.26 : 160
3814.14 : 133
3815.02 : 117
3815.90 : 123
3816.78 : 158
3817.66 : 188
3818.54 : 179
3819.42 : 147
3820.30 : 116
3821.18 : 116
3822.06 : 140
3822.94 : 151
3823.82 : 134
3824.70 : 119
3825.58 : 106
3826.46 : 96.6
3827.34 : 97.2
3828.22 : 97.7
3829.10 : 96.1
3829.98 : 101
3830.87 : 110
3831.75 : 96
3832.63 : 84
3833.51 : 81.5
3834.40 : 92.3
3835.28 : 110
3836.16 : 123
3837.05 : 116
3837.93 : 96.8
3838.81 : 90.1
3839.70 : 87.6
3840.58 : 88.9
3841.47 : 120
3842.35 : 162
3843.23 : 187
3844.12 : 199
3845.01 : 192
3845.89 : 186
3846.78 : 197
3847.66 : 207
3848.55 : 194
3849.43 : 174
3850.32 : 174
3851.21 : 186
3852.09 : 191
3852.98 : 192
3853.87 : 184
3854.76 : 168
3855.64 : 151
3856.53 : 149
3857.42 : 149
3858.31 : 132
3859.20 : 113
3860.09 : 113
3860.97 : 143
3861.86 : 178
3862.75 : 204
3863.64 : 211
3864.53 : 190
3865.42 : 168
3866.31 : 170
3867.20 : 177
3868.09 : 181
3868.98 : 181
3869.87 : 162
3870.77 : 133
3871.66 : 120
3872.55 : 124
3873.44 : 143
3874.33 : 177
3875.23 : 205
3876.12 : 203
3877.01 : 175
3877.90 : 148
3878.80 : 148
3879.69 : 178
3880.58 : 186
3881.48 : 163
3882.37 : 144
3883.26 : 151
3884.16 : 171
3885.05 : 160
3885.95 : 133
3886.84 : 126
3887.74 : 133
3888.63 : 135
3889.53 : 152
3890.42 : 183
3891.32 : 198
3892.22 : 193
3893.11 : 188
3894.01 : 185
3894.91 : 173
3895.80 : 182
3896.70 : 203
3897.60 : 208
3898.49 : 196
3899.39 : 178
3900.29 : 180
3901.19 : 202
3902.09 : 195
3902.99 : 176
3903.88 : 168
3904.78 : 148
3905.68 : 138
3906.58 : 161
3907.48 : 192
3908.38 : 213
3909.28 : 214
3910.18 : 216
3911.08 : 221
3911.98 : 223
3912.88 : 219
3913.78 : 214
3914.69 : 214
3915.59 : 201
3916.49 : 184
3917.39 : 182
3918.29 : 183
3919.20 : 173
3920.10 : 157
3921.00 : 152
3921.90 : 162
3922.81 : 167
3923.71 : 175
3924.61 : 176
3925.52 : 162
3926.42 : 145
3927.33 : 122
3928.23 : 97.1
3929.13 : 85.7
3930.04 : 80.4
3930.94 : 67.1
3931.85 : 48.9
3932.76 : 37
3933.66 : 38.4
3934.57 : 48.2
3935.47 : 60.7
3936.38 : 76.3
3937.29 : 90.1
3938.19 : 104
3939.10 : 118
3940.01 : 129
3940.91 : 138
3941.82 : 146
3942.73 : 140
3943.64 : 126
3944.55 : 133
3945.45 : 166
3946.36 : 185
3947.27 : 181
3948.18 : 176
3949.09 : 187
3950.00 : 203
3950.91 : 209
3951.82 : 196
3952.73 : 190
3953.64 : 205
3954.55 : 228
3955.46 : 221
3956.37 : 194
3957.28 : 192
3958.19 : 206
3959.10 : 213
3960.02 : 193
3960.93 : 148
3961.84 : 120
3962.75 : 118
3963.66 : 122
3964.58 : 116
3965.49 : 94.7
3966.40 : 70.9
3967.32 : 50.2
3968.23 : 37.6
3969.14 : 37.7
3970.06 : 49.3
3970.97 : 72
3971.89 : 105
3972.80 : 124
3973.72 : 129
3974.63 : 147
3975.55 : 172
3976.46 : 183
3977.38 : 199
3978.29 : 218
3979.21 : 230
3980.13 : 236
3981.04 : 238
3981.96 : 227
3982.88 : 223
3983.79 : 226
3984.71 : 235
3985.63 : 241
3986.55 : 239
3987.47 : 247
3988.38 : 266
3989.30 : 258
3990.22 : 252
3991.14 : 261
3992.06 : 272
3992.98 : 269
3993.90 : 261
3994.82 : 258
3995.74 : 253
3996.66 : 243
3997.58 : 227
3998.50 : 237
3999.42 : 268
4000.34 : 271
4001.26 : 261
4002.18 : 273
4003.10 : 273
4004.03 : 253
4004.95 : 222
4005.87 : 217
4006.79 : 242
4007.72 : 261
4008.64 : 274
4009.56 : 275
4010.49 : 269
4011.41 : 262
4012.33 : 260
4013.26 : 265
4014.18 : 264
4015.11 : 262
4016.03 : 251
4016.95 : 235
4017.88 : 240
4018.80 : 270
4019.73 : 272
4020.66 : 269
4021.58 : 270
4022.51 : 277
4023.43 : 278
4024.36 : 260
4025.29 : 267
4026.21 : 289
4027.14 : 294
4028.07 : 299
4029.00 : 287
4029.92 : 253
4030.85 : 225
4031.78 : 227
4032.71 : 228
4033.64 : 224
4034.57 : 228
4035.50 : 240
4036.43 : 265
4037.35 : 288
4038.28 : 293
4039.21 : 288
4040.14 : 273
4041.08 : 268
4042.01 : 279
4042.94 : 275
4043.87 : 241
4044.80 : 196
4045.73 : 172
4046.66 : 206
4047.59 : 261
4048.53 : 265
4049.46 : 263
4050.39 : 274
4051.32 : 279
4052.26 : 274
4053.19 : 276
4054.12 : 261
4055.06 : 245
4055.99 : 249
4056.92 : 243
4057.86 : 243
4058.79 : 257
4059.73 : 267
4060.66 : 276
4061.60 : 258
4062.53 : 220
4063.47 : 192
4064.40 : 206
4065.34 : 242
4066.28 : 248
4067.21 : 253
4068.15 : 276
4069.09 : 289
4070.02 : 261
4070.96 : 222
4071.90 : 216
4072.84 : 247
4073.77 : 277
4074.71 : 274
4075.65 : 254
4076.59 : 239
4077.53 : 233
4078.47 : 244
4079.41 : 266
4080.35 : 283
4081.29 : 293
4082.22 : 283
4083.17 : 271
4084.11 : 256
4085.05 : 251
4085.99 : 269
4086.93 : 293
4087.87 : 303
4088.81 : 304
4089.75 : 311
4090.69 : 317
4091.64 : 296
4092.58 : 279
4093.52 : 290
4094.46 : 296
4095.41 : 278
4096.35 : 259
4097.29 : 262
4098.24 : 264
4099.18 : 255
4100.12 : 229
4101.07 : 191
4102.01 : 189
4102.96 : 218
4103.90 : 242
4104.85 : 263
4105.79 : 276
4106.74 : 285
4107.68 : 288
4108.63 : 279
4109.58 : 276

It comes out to 1.77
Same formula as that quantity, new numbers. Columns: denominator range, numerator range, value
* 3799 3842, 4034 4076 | 1.93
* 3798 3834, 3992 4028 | 1.84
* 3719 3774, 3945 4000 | 1.43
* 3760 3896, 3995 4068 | 1.70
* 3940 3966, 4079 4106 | 1.71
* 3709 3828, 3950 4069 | 1.54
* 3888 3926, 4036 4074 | 1.48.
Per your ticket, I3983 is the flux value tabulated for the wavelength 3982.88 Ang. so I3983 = 223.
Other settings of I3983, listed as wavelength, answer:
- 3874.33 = 177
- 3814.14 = 133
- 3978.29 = 218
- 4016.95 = 235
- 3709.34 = 156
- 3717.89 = 188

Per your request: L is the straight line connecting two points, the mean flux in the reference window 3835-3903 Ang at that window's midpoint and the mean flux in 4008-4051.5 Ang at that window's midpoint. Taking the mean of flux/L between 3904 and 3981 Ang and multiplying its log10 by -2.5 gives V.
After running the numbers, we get 0.34 mag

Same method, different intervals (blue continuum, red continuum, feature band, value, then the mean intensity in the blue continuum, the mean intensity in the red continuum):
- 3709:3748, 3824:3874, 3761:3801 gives -0.22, 154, 145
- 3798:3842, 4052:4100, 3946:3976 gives 0.38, 147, 263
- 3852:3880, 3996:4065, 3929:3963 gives 0.42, 164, 256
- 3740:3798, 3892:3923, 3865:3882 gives 0.12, 175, 188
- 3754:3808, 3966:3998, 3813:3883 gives 0.27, 188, 193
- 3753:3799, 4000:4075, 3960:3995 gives 0.33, 184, 256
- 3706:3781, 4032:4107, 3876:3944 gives 0.33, 163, 258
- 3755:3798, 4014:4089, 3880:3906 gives 0.25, 185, 258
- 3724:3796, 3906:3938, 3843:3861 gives -0.10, 168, 147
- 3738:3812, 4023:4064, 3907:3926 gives 0.16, 181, 255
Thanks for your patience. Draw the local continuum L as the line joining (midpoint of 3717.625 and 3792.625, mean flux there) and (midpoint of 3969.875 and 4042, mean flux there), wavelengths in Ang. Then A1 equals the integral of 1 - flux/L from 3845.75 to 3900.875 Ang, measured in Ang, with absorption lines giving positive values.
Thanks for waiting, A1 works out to 8.7 Ang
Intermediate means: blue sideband 165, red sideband 242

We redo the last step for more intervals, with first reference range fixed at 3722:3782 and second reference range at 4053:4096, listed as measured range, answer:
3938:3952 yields 4.01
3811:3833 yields 6.14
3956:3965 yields 2.58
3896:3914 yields 1.46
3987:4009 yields -1.46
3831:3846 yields 5.28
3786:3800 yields 0.90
